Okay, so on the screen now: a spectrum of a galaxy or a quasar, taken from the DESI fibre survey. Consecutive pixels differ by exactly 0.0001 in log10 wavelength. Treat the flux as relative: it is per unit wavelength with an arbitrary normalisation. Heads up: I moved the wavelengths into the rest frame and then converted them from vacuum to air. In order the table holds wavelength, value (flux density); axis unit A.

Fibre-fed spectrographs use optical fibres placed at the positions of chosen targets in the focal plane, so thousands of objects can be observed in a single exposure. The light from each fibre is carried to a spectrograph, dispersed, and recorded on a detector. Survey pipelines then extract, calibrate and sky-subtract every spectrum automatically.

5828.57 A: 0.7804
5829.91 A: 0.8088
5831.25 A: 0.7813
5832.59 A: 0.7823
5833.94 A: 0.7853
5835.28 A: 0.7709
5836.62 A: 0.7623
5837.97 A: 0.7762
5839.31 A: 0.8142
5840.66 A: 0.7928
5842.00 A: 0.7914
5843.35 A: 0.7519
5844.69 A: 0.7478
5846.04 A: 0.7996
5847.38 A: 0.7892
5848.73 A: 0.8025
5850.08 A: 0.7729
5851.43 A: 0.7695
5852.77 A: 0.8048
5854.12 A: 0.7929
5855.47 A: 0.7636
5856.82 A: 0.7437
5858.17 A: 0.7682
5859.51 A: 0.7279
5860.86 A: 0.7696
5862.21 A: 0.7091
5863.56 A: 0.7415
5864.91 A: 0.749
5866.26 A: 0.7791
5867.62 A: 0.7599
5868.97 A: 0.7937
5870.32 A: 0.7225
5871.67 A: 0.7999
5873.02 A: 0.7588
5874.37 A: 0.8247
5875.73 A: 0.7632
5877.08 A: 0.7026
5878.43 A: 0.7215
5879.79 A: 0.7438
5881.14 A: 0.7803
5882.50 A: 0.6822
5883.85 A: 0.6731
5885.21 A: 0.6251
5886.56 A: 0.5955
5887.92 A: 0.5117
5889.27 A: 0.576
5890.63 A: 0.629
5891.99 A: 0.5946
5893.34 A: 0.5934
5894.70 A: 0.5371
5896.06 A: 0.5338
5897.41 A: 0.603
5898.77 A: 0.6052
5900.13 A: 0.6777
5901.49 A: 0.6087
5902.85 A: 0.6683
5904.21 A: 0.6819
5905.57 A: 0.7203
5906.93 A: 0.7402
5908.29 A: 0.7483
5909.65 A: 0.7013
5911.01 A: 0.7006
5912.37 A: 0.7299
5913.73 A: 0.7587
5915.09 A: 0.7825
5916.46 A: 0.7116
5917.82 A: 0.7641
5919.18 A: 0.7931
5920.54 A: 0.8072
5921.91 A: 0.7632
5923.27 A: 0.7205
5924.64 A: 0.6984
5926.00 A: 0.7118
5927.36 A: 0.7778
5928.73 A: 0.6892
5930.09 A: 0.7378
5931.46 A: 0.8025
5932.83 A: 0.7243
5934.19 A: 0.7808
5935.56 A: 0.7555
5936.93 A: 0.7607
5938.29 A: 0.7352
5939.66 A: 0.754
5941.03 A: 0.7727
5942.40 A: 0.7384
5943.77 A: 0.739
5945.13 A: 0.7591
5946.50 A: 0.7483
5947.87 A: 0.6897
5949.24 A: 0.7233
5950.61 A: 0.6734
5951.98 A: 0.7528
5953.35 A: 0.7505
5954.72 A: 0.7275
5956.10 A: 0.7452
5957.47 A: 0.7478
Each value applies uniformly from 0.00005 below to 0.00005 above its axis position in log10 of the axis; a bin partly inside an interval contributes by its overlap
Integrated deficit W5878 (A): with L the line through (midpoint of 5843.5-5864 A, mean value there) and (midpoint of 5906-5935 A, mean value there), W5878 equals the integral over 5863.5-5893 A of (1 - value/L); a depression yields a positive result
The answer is 2.2 A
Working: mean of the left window 0.767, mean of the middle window 0.704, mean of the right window 0.745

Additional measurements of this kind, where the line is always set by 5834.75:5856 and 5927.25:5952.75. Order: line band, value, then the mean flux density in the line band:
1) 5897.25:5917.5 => 1.50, 0.699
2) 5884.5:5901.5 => 3.81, 0.591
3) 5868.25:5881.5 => 0.15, 0.761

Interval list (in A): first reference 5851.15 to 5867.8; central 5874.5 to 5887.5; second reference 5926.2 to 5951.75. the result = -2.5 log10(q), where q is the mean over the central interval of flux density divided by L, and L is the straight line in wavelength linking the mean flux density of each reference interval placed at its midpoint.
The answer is 0.083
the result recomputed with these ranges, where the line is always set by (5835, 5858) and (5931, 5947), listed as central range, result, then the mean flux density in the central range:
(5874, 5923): 0.12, 0.684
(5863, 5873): 0.01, 0.763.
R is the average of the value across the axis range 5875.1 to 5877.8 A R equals 0.734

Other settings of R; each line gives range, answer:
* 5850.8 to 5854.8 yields 0.79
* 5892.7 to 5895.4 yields 0.563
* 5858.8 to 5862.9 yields 0.737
